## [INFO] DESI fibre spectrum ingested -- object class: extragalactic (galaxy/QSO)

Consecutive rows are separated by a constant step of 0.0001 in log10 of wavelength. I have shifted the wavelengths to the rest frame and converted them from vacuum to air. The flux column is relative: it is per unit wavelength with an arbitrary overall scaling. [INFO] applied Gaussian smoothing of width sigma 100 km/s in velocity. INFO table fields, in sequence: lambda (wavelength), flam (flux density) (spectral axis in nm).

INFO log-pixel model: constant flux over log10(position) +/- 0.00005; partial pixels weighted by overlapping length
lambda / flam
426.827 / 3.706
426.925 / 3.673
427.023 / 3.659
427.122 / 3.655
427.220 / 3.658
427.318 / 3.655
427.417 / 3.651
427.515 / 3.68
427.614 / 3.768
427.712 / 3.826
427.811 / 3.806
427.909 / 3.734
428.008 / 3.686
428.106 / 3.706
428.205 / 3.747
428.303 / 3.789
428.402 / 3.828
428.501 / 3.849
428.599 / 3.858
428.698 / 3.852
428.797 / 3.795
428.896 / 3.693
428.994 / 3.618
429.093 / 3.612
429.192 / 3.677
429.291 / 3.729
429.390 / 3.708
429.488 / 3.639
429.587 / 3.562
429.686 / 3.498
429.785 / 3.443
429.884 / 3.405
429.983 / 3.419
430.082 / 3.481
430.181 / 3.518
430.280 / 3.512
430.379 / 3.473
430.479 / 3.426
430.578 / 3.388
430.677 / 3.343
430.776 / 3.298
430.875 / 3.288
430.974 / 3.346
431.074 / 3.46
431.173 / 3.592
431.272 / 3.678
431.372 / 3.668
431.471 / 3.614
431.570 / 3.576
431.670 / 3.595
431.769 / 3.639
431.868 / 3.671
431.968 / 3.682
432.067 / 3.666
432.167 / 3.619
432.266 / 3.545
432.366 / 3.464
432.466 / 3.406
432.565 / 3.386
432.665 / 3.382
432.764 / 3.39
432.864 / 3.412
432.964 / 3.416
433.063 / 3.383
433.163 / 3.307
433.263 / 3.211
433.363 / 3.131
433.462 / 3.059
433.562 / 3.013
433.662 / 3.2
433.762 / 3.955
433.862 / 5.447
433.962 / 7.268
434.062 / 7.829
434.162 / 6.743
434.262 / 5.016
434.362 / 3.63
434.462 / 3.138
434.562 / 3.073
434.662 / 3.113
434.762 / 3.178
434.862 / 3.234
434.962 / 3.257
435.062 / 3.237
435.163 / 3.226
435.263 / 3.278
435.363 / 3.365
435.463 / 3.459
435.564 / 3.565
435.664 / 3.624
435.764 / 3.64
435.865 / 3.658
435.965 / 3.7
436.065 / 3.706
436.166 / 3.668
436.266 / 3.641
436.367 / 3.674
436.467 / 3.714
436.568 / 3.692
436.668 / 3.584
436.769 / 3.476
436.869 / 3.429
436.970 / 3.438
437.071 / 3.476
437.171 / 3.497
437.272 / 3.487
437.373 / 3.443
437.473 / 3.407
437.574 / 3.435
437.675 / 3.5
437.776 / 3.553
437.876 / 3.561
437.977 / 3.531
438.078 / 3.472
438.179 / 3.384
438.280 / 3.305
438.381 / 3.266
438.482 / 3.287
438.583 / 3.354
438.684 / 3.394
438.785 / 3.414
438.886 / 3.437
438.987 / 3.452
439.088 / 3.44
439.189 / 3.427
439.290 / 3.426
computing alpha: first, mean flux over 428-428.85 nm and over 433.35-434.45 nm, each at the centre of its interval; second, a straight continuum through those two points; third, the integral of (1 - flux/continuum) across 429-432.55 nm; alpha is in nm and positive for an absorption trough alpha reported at 0.56 nm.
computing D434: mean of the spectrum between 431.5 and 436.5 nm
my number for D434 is 3.74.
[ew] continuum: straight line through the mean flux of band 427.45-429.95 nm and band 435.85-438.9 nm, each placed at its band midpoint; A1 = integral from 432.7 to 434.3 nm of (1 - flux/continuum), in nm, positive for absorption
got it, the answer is -0.31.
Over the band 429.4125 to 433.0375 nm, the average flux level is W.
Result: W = 3.5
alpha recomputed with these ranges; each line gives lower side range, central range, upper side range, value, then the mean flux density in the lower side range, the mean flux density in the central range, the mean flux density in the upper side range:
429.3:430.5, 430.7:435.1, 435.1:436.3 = -0.28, 3.52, 3.75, 3.54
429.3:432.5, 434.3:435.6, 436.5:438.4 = 0.07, 3.52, 3.3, 3.48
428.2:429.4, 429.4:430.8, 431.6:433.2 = 0.07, 3.75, 3.47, 3.5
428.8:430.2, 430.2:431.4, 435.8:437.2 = 0.04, 3.58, 3.45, 3.6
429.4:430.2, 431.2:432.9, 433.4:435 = 0.15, 3.51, 3.55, 4.26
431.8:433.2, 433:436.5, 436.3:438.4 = -0.35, 3.48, 3.84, 3.5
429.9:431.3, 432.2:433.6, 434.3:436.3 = 0.04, 3.44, 3.33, 3.43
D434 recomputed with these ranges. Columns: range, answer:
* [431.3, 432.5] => 3.6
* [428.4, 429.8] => 3.69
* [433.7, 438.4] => 3.79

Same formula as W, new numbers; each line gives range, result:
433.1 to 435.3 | 3.98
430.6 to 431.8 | 3.5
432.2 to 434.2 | 4.03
